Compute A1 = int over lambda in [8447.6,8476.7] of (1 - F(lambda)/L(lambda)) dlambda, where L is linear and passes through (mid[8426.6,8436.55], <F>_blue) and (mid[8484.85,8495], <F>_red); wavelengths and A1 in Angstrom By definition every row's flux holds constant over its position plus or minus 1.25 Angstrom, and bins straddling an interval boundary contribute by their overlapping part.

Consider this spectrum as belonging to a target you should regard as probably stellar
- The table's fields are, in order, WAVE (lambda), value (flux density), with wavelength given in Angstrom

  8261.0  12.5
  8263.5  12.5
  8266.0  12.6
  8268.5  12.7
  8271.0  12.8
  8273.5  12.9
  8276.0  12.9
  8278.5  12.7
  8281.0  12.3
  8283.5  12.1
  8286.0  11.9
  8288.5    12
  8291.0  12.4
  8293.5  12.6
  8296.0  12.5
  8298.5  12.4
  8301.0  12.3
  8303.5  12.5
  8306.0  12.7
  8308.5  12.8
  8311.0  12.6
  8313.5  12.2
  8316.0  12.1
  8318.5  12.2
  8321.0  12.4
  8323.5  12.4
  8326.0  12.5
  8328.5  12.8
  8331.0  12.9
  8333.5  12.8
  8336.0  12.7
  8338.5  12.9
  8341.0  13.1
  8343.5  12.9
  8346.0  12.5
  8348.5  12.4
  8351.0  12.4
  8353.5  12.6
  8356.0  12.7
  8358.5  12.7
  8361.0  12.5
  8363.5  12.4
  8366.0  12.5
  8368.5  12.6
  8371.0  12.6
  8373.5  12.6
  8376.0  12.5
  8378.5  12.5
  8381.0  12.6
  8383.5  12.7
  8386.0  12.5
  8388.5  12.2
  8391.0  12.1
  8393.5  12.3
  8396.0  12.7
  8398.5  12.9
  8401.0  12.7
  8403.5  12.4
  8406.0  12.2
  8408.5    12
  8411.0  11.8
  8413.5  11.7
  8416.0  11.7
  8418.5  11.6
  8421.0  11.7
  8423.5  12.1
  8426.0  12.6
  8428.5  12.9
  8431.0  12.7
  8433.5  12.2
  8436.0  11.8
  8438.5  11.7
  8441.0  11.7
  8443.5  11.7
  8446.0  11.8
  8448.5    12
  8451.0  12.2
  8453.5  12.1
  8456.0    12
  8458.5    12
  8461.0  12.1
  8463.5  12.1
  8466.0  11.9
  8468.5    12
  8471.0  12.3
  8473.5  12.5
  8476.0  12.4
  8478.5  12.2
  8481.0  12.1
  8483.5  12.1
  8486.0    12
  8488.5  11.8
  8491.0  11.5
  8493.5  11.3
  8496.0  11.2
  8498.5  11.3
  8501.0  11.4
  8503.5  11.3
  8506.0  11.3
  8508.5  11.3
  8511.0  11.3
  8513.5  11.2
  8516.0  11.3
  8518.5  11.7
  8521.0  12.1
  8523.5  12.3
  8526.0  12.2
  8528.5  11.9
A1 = -0.3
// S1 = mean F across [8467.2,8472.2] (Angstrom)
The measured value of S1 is 12.1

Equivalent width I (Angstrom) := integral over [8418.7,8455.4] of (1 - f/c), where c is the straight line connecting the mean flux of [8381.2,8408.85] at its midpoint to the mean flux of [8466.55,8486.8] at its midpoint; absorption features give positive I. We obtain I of 0.7 Angstrom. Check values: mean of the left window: 12.4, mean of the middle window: 12.1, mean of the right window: 12.2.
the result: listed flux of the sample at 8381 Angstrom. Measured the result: 12.6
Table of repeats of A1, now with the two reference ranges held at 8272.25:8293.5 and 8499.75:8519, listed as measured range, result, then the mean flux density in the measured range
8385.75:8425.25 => -1.1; 12.2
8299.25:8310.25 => -0.2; 12.6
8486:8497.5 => -0.1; 11.5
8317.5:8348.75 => -1.3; 12.7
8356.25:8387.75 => -1.5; 12.6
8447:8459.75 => -0.5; 12.1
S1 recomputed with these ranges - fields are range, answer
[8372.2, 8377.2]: 12.6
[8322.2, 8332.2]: 12.6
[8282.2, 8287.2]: 12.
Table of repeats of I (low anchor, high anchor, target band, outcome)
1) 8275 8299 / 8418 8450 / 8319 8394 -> -2.18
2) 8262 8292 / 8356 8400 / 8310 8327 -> 0.23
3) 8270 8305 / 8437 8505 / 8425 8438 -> -0.43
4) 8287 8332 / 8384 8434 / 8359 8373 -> -0.22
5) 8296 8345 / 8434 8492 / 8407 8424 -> 0.57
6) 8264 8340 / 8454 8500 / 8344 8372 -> -0.48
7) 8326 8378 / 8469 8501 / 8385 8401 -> -0.08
